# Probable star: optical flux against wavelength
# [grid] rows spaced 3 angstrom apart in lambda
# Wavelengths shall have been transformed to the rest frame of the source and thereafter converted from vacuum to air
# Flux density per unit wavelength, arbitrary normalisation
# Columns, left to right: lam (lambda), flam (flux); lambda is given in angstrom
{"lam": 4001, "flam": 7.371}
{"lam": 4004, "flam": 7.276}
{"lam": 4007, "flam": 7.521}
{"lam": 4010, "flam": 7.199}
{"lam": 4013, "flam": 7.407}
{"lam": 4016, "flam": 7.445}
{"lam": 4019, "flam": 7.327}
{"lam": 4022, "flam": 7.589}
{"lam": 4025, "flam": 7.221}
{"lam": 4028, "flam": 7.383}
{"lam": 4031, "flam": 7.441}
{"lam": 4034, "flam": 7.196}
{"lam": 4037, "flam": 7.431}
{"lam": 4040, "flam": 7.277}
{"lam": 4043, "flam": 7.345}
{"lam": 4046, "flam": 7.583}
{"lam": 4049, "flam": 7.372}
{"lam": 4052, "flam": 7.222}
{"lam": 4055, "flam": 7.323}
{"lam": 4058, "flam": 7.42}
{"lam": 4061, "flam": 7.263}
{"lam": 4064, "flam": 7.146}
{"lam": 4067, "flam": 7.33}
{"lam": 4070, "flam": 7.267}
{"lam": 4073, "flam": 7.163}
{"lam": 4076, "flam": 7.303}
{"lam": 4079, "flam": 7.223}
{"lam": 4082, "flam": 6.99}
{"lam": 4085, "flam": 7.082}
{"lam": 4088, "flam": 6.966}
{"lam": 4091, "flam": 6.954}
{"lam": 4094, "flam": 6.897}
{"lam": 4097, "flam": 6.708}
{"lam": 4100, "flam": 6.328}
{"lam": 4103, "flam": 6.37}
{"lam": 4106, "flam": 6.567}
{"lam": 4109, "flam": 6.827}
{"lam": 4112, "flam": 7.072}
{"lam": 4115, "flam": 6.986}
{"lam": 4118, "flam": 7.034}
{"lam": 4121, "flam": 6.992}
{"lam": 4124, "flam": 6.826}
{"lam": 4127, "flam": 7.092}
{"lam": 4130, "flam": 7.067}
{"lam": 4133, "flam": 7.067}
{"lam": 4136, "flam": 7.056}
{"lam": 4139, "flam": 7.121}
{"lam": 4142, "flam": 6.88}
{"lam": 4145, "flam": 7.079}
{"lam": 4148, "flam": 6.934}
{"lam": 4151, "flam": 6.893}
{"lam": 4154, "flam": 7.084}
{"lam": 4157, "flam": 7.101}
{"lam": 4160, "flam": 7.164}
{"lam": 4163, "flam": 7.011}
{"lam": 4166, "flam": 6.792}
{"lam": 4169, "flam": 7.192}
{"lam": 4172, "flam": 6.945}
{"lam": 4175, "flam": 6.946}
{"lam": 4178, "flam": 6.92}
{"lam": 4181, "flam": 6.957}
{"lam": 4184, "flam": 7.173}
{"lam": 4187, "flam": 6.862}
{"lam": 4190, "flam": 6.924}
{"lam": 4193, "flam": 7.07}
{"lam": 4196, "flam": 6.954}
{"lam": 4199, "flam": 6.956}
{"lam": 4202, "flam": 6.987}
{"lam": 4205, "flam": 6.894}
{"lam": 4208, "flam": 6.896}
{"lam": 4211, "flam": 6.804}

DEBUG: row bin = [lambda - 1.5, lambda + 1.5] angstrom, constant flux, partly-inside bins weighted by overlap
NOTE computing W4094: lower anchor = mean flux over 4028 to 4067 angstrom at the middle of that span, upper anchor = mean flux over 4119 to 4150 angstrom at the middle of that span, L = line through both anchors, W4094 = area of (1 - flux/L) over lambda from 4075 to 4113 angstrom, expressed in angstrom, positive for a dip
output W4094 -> 1.61 angstrom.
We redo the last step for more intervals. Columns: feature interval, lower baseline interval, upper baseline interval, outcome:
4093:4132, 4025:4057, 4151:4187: 1.81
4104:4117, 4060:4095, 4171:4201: 0.43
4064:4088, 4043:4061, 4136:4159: 0.35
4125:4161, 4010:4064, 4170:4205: 0.23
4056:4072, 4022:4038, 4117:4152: -0.09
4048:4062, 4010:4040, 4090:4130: -0.28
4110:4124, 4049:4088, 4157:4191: 0.25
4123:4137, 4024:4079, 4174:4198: 0.18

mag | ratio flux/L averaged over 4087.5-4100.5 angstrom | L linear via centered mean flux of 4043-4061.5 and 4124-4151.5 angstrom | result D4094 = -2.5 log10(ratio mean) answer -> 0.063 mag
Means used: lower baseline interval 7.37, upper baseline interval 7.02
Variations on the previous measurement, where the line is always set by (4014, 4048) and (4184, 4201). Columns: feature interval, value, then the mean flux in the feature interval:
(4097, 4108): 0.12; 6.48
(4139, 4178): 0.01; 7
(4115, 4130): 0.02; 6.99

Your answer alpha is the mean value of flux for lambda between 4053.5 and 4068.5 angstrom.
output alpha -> 7.3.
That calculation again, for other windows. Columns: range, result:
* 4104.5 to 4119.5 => 6.9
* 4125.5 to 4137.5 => 7.07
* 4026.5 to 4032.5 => 7.41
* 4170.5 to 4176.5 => 6.95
